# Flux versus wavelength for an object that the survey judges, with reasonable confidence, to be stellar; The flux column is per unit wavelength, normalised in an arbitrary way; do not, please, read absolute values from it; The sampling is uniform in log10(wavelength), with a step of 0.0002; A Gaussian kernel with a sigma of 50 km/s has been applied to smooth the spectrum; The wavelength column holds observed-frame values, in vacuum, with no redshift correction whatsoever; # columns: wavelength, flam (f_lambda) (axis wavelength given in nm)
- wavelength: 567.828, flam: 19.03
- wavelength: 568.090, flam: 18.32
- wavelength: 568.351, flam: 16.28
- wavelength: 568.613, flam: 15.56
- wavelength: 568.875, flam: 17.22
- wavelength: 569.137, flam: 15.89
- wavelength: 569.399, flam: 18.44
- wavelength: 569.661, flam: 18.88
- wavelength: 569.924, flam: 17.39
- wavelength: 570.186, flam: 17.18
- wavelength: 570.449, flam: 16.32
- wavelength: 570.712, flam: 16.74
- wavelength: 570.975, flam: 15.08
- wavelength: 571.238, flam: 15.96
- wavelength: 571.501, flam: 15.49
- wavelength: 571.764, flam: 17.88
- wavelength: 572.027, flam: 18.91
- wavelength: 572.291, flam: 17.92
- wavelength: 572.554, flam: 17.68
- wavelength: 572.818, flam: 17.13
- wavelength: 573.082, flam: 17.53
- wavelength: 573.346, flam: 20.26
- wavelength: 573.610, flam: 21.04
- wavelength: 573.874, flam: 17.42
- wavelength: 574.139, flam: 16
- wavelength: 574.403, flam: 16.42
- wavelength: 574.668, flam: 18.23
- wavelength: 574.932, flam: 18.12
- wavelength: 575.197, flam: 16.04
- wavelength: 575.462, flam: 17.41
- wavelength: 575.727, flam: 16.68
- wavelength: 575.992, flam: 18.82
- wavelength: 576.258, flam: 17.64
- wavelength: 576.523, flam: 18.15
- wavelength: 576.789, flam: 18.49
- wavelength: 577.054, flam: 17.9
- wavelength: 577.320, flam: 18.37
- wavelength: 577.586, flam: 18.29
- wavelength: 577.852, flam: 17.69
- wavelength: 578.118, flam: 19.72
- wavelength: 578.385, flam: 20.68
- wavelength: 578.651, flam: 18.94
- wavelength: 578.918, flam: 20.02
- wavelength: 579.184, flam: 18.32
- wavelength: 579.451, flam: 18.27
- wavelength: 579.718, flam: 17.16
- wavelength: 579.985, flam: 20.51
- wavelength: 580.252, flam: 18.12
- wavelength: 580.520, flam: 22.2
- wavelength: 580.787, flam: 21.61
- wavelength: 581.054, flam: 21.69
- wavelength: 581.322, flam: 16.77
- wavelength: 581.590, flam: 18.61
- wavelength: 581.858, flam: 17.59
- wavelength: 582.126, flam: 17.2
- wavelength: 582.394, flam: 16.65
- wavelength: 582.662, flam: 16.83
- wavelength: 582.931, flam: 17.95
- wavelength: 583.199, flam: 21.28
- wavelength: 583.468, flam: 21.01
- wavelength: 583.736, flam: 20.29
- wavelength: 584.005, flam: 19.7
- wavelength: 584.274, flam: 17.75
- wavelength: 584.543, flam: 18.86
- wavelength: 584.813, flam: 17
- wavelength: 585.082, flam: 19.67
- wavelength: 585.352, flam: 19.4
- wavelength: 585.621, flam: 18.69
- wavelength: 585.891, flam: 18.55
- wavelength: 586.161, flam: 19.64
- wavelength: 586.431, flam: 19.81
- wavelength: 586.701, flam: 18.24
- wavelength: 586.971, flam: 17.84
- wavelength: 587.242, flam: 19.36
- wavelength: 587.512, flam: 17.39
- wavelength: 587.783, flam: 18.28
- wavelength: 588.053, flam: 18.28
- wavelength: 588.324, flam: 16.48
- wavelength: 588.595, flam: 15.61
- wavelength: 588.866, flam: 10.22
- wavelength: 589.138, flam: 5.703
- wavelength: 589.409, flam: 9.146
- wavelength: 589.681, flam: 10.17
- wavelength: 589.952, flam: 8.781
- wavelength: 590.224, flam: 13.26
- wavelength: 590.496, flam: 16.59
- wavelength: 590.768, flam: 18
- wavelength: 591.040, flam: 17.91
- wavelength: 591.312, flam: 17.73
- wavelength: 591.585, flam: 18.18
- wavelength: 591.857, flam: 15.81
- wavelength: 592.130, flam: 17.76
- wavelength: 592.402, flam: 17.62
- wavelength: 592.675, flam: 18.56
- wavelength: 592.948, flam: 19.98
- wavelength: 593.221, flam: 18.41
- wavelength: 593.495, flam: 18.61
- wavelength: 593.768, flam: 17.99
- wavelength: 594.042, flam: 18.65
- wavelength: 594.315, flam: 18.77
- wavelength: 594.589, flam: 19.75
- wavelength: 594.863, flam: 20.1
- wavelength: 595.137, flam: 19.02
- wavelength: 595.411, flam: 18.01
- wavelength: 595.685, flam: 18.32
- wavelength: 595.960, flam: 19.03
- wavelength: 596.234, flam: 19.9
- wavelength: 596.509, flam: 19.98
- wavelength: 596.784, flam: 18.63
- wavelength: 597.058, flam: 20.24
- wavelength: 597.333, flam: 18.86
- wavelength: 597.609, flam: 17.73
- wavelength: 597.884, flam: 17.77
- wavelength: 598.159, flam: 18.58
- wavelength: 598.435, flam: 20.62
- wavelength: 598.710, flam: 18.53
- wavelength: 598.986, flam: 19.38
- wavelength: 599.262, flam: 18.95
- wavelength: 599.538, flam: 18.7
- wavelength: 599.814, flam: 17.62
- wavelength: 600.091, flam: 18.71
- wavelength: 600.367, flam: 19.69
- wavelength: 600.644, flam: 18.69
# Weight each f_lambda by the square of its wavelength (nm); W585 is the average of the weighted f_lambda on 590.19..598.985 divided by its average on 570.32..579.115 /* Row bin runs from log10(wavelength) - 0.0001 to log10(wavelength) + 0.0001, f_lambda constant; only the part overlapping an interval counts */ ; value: 1.1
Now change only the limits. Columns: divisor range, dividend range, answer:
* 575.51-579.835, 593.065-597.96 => 1.09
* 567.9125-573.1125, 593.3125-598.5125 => 1.21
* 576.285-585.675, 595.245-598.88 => 1.06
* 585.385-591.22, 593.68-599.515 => 1.25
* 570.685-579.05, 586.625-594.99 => 0.97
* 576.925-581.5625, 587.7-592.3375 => 0.79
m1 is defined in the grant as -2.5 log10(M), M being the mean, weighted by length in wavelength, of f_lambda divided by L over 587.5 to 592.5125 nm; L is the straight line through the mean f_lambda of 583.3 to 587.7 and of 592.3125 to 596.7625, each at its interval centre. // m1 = 0.27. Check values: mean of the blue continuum 19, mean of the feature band 14.8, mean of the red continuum 18.9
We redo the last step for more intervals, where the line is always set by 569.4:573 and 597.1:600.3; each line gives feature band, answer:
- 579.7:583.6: -0.08 mag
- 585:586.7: -0.07 mag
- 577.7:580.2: -0.08 mag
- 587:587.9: -0.01 mag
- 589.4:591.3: 0.29 mag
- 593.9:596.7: -0.03 mag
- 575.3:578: -0.03 mag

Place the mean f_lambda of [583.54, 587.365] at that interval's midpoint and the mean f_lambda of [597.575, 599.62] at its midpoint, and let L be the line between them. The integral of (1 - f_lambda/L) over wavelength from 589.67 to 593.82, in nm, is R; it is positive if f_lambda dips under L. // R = 0.470 nm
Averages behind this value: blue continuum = 18.9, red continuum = 18.8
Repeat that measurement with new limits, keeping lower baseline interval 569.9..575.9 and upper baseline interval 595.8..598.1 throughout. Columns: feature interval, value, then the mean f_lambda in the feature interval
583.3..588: -0.179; 18.9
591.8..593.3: 0.046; 18.1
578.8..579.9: -0.044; 18.5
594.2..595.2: -0.032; 19.4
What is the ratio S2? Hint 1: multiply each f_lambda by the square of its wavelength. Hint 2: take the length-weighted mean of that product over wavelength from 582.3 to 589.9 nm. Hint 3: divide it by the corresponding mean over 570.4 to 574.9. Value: 1.02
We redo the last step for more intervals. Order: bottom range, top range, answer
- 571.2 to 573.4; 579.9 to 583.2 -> 1.11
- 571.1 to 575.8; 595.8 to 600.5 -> 1.18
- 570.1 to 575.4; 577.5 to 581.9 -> 1.13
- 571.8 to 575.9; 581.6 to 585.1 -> 1.08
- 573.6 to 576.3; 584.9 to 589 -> 1.06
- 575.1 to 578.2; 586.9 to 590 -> 0.81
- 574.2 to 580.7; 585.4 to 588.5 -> 1.03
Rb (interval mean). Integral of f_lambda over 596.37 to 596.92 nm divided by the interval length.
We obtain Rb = 19.3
